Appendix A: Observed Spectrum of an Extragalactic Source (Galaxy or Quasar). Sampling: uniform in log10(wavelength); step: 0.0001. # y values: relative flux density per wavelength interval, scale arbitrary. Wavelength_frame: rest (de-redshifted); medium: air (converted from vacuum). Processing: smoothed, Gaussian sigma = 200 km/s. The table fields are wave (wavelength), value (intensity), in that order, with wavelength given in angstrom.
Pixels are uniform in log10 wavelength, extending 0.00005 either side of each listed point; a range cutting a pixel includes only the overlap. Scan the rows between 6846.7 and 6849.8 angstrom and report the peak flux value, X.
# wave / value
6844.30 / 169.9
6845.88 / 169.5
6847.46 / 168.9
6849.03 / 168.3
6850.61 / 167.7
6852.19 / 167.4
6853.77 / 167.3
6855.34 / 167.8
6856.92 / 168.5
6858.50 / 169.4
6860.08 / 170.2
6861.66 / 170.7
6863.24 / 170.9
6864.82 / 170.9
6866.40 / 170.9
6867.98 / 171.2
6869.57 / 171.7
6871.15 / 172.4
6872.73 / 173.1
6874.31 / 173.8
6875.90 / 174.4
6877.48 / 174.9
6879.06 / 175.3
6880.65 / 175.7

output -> 168.9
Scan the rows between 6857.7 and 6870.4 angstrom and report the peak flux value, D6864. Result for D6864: 171.7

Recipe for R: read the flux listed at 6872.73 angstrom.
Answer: 173.1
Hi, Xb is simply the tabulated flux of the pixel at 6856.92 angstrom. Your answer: 168.5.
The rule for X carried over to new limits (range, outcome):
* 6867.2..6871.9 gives 172.4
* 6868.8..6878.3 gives 174.9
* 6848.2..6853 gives 168.3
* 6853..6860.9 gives 170.2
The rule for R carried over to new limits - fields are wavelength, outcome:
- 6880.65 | 175.7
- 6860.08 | 170.2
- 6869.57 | 171.7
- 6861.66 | 170.7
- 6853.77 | 167.3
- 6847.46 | 168.9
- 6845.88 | 169.5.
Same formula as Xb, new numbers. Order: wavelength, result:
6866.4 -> 170.9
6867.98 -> 171.2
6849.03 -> 168.3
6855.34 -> 167.8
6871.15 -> 172.4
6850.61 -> 167.7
